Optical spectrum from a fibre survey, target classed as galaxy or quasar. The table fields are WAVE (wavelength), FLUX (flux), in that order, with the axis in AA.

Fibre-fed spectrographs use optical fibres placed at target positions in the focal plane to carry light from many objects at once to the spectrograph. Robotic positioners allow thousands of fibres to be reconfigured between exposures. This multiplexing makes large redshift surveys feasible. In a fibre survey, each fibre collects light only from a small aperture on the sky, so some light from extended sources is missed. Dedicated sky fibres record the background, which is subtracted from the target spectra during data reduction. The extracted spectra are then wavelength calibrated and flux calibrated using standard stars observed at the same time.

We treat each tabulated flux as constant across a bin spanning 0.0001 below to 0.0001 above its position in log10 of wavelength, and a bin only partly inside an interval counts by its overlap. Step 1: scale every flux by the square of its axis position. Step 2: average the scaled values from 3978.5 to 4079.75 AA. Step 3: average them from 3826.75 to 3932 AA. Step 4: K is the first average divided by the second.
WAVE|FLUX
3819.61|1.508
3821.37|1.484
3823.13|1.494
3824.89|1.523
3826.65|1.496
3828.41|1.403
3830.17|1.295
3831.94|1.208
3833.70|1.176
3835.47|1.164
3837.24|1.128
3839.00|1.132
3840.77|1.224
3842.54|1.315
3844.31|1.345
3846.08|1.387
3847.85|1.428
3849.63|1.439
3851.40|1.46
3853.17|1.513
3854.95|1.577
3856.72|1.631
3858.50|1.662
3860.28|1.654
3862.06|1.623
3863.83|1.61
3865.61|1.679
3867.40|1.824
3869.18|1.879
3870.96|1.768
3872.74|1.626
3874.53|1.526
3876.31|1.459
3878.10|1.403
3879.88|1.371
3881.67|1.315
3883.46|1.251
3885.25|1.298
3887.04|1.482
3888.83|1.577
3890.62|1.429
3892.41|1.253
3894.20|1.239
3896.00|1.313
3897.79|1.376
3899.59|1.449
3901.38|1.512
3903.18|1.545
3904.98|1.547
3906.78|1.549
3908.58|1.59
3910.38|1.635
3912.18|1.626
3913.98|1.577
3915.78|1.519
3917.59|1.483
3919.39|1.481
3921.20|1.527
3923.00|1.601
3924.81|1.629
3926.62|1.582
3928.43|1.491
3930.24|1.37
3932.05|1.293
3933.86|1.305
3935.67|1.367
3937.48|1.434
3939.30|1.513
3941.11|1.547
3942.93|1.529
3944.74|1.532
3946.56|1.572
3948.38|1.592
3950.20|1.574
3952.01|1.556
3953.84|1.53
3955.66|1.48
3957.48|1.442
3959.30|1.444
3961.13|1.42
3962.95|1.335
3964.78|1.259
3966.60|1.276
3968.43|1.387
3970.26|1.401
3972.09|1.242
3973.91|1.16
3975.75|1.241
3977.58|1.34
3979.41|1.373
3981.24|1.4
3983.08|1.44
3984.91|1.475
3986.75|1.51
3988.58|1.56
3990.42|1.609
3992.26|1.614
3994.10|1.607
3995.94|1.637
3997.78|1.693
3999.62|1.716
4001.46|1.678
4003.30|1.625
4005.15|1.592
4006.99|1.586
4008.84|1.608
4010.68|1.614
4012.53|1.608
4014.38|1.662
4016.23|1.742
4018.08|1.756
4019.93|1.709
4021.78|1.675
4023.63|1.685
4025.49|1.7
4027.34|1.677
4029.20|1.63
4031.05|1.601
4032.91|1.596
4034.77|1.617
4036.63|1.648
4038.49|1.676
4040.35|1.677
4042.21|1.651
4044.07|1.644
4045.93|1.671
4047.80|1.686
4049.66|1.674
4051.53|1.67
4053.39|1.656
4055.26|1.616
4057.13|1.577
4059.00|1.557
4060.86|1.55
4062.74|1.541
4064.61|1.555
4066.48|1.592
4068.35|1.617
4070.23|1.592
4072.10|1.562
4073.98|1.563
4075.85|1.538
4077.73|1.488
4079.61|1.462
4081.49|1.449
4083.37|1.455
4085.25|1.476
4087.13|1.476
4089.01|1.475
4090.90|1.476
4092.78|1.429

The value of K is 1.18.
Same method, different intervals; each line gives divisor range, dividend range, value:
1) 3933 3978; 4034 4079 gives 1.19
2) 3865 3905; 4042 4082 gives 1.17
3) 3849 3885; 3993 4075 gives 1.14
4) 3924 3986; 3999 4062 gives 1.20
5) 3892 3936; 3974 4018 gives 1.10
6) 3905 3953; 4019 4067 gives 1.14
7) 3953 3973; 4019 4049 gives 1.24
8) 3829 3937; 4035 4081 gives 1.20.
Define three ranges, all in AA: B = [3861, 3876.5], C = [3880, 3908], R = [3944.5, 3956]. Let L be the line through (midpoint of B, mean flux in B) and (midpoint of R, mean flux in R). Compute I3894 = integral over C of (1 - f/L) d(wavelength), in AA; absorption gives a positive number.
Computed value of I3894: 3.9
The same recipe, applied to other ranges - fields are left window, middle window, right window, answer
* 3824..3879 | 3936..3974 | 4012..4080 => 2.7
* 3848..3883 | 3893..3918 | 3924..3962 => 0.5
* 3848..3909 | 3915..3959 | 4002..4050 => 2.0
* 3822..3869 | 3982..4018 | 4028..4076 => -0.9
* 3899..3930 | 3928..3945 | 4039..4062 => 1.4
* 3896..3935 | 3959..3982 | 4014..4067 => 3.5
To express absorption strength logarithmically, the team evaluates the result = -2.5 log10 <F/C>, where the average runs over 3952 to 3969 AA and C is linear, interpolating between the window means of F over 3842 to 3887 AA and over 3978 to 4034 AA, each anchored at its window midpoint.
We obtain 0.129 mag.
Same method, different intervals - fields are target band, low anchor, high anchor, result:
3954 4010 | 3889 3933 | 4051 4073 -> 0.04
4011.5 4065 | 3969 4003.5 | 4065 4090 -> -0.10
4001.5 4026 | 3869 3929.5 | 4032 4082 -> -0.06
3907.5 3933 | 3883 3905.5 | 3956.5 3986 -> -0.10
